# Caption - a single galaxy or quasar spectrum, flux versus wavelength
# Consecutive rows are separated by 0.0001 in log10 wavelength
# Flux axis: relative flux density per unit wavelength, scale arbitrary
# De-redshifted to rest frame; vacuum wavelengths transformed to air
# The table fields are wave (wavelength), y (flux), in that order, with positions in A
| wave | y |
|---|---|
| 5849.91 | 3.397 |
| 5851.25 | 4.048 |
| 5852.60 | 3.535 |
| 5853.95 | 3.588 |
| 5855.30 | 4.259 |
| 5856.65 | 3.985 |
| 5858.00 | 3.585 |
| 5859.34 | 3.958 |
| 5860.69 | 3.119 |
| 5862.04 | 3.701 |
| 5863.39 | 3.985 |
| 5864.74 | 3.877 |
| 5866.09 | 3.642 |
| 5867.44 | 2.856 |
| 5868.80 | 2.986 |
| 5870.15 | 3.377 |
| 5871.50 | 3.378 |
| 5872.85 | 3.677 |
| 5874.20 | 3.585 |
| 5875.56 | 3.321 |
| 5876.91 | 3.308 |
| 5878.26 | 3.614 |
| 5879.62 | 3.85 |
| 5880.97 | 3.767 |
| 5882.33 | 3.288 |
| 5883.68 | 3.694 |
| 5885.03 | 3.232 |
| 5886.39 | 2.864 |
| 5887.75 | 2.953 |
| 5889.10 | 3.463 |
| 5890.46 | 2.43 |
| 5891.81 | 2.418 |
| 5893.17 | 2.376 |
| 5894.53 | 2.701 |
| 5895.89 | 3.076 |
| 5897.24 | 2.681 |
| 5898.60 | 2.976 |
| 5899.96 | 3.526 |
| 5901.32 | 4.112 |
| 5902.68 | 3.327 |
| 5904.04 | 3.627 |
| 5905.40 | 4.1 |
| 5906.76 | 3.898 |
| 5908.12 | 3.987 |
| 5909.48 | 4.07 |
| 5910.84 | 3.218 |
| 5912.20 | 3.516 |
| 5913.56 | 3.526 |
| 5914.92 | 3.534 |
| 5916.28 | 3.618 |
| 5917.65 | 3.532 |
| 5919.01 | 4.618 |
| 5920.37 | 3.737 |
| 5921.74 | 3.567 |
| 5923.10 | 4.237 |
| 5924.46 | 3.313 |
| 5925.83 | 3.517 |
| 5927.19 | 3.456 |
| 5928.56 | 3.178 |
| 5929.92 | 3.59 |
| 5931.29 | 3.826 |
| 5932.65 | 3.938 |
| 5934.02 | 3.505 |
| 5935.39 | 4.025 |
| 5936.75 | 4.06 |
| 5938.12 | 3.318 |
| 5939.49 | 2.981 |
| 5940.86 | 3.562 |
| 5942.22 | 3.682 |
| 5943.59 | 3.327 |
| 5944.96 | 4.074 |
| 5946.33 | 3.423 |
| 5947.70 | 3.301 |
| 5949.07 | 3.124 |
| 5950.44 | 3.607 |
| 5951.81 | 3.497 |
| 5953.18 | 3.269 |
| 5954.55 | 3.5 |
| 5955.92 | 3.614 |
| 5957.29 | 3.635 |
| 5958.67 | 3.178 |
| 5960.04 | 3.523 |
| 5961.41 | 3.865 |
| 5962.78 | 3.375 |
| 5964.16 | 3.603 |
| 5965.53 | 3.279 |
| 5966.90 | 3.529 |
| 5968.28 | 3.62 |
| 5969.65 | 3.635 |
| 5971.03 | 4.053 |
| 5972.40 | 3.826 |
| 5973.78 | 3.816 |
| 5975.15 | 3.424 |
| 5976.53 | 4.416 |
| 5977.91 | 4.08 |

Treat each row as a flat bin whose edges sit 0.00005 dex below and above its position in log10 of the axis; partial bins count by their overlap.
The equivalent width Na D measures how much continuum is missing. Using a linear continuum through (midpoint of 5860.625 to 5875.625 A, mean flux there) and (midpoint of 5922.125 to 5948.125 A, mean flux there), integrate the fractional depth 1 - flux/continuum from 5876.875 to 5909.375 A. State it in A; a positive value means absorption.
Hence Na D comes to 1.90 A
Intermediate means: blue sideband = 3.48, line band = 3.32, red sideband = 3.6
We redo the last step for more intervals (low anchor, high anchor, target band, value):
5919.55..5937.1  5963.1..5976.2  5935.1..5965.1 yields 1.27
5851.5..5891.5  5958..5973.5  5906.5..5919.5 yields -0.76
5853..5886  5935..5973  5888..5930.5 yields 1.33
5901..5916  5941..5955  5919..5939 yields -0.53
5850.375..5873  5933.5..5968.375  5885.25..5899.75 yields 3.04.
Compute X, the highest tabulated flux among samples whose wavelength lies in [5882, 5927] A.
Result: 4.618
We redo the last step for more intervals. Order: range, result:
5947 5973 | 4.053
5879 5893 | 3.85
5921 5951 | 4.237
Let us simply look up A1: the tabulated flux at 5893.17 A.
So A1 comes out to 2.376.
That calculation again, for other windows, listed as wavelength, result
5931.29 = 3.826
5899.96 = 3.526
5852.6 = 3.535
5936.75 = 4.06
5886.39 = 2.864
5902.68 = 3.327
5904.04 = 3.627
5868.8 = 2.986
